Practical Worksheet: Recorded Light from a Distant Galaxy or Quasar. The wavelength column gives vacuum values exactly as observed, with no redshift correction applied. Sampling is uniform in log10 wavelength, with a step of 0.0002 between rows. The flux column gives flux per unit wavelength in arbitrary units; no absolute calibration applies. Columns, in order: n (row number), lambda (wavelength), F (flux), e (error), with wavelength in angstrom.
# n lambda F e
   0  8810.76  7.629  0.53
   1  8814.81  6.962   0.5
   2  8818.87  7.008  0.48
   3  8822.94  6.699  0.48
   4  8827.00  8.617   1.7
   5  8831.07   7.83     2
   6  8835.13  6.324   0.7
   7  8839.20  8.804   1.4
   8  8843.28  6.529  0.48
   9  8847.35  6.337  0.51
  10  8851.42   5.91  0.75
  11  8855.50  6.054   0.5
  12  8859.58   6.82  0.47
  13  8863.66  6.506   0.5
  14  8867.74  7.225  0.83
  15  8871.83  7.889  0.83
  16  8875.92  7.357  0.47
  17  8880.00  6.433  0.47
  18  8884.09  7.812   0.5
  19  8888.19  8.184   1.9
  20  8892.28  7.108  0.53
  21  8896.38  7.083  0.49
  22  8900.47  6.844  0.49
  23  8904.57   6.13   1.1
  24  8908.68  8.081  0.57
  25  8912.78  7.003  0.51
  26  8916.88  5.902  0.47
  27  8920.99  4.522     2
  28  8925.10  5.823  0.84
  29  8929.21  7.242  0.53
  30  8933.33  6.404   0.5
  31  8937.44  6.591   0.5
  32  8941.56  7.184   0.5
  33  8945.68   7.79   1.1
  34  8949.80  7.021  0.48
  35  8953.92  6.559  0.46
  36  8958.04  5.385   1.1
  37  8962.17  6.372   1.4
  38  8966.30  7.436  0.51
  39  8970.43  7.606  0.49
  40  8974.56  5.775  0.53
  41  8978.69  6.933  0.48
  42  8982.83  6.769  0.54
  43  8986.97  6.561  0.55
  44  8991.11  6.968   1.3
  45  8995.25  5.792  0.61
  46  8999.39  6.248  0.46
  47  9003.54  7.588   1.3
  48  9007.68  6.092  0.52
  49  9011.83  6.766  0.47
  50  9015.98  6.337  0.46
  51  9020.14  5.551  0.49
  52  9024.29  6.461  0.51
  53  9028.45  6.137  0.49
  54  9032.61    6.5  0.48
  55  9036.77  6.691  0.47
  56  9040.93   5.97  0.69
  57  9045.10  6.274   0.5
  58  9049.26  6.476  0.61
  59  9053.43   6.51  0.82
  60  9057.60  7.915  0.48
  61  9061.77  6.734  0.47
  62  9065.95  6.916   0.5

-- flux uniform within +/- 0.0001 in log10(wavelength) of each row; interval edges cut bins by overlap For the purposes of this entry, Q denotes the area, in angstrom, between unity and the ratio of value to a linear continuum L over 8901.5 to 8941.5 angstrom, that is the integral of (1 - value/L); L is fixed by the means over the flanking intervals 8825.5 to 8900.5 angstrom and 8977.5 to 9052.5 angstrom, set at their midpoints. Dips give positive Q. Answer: 2.4 angstrom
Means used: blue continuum 7.14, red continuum 6.45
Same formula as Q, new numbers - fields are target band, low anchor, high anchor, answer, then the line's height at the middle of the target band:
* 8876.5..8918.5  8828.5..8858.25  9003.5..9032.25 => -2.4 angstrom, 6.7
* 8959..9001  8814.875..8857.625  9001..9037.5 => -0.3 angstrom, 6.57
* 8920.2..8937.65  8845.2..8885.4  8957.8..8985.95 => 1.4 angstrom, 6.74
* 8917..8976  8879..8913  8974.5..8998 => 2.4 angstrom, 6.83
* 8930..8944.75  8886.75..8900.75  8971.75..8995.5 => 0.2 angstrom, 6.95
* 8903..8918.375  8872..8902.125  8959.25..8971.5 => 0.8 angstrom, 7.21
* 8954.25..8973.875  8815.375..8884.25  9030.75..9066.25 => 0.6 angstrom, 6.82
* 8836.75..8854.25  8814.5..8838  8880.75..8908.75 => 1.1 angstrom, 7.29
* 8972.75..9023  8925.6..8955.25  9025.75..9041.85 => 0.9 angstrom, 6.57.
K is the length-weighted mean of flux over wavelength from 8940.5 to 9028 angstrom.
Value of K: 6.61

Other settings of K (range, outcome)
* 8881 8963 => 6.75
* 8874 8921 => 6.97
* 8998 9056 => 6.41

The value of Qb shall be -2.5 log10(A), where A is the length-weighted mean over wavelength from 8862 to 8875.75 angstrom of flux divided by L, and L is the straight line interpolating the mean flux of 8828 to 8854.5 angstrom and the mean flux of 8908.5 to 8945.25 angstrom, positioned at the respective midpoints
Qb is -0.064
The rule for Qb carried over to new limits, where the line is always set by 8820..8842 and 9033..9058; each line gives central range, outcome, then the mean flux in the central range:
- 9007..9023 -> 0.08 mag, 6.21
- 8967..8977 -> 0.02 mag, 6.81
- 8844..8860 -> 0.20 mag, 6.25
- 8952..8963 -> 0.15 mag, 6.07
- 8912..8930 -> 0.20 mag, 5.96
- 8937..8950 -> -0.03 mag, 7.23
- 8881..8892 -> -0.06 mag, 7.7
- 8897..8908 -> 0.07 mag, 6.76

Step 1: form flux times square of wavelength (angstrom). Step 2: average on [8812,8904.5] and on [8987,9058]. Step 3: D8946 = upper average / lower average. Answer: 0.94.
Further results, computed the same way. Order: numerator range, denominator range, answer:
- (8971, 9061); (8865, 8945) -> 0.97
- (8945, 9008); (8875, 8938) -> 1.00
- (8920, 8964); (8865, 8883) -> 0.91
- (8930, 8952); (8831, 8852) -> 1.03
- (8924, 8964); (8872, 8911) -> 0.93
